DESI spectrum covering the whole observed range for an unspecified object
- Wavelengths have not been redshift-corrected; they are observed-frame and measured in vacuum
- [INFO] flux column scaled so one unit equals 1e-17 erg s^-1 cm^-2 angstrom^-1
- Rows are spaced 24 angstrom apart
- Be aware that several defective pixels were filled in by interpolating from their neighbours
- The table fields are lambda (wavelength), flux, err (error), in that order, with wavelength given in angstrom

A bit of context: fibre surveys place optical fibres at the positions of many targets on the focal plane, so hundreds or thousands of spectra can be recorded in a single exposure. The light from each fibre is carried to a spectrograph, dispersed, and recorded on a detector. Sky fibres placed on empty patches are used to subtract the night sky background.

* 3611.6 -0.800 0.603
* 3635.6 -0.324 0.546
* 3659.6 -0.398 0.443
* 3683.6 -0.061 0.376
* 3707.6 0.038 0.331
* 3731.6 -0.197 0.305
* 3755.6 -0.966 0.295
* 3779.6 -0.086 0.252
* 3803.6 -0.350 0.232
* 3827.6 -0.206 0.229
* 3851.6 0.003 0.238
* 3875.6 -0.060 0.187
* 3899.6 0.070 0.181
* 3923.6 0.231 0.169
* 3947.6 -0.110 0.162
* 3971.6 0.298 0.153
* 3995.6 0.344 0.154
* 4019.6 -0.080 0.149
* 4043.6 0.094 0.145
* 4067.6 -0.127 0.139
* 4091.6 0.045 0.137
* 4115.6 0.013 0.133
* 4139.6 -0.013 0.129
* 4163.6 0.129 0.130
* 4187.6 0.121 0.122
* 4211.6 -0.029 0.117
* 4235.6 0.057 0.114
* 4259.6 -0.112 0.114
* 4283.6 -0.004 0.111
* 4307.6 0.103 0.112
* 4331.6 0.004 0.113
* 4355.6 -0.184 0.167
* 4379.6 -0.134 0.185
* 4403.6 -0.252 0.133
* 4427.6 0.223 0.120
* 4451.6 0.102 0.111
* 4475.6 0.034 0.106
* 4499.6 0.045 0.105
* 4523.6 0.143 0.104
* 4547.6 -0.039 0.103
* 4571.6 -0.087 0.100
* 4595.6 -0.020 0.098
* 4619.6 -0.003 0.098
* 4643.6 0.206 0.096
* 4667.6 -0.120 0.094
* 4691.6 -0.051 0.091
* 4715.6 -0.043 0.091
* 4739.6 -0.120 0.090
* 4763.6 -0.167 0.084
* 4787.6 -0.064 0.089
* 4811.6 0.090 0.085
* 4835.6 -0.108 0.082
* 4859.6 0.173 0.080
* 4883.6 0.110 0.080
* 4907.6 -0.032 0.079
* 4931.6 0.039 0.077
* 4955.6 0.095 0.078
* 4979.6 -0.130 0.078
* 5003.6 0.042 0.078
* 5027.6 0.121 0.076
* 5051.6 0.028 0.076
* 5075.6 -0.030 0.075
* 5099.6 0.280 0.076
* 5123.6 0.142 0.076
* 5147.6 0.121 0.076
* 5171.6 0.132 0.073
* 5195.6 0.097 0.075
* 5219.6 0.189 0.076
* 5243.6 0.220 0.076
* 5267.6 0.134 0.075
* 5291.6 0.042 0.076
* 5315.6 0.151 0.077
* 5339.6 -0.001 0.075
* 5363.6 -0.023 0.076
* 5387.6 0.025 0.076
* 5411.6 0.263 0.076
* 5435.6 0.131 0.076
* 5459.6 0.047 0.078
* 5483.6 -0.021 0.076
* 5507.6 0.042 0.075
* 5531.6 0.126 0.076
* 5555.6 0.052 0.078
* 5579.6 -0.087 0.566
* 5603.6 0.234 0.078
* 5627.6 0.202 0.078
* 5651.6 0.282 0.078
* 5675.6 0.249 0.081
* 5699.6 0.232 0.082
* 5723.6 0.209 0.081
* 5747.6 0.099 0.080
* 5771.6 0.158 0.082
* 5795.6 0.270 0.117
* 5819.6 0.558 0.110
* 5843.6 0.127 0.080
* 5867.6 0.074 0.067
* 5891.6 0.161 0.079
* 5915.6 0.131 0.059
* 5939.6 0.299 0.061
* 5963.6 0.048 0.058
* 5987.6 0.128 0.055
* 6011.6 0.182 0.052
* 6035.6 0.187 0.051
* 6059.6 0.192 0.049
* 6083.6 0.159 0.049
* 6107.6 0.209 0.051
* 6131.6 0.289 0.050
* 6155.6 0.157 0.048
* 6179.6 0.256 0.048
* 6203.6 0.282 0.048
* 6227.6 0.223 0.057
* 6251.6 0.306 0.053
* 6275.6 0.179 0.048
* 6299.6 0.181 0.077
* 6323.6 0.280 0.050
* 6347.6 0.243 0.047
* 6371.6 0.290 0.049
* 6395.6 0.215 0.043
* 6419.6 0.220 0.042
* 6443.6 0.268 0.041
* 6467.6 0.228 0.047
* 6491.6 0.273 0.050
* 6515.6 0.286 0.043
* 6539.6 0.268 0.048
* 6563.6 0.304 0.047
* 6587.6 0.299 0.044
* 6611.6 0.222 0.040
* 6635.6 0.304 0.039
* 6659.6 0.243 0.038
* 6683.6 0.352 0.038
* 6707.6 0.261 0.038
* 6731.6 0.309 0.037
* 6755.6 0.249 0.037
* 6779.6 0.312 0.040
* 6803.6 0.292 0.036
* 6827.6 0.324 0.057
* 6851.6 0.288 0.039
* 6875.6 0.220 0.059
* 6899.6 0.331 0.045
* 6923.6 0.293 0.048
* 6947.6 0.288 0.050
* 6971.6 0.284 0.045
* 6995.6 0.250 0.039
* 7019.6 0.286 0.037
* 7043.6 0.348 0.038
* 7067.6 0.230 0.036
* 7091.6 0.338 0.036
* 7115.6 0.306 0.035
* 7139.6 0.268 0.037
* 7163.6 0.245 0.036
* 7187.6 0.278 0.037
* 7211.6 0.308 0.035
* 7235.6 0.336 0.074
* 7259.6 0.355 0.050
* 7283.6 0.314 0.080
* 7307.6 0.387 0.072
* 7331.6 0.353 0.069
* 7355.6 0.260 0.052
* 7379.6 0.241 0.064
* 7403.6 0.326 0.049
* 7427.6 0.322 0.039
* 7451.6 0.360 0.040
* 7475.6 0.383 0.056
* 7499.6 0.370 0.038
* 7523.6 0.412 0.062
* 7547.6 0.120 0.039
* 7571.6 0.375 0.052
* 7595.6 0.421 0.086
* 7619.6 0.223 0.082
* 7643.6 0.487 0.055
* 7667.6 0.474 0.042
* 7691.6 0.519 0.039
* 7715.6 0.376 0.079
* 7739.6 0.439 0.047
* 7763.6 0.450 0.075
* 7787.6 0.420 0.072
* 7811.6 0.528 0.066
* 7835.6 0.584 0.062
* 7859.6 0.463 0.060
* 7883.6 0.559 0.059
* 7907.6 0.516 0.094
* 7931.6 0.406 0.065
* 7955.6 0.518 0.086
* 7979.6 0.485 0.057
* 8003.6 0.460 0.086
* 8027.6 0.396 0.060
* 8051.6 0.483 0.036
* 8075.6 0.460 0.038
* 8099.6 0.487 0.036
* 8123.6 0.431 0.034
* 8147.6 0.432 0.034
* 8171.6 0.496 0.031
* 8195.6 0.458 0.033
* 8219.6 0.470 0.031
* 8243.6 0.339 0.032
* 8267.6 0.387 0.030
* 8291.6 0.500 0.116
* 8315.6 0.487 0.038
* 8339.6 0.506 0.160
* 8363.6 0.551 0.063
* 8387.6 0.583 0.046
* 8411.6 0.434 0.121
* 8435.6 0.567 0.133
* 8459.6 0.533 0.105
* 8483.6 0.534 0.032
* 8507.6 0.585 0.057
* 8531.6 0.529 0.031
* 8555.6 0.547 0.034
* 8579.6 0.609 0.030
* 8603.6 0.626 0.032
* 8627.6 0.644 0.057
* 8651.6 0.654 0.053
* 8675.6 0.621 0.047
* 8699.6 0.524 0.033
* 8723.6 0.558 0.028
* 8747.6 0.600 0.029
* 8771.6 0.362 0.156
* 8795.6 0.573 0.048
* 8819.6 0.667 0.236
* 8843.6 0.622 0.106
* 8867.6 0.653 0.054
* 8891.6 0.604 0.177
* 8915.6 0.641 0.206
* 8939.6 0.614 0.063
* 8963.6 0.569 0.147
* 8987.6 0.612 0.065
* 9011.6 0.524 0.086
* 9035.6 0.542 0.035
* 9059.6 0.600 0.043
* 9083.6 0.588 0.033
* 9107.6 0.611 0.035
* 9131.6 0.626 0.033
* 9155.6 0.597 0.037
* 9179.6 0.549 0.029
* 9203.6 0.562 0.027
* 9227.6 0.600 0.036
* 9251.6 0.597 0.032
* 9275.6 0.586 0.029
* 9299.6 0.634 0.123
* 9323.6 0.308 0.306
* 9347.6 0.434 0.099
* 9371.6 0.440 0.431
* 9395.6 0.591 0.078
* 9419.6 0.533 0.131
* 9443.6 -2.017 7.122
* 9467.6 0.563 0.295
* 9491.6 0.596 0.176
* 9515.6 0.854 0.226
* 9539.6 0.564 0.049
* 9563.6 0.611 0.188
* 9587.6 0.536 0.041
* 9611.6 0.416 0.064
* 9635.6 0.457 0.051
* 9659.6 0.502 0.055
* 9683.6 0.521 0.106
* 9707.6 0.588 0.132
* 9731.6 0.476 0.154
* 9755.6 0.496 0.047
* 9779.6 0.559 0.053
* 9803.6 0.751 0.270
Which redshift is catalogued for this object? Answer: 0.92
